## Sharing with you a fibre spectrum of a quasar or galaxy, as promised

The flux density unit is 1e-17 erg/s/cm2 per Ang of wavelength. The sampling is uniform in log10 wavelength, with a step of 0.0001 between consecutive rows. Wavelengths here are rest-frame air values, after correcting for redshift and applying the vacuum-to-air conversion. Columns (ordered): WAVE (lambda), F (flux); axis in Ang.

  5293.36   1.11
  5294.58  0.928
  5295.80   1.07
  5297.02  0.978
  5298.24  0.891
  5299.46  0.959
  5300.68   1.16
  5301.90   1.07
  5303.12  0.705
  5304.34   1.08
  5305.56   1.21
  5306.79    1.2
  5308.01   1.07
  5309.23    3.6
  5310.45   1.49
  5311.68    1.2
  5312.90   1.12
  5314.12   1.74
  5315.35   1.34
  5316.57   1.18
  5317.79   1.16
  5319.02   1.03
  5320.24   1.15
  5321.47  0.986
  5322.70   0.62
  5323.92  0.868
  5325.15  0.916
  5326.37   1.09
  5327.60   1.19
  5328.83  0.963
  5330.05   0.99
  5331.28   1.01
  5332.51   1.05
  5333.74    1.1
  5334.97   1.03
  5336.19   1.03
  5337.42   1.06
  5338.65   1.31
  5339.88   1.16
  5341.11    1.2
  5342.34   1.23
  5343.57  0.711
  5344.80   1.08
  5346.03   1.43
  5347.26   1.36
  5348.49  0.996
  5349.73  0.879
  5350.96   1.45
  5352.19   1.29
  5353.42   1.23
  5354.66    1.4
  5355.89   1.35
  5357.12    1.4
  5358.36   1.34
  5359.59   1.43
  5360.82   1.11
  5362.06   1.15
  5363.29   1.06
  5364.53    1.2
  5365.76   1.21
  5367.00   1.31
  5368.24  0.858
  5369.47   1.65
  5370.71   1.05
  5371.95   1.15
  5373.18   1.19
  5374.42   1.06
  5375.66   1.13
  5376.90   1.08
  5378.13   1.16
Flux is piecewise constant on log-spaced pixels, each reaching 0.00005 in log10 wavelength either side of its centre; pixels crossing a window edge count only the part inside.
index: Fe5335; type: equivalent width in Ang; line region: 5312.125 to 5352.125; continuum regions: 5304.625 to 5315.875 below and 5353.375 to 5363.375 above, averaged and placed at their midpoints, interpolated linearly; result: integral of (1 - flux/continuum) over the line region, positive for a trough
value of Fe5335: 8.8 Ang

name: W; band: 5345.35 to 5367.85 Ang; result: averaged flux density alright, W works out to 1.25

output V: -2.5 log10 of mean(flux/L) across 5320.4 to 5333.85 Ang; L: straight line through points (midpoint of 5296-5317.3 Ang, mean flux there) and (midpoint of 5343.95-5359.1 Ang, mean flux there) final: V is 0.29 mag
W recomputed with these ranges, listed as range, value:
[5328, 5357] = 1.15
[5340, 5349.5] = 1.13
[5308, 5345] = 1.19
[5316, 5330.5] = 1.01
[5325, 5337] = 1.04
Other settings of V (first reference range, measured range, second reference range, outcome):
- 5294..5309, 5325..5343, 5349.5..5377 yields 0.07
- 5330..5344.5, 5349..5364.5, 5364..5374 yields -0.09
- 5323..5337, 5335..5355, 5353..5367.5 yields -0.03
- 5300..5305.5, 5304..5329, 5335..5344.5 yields -0.19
